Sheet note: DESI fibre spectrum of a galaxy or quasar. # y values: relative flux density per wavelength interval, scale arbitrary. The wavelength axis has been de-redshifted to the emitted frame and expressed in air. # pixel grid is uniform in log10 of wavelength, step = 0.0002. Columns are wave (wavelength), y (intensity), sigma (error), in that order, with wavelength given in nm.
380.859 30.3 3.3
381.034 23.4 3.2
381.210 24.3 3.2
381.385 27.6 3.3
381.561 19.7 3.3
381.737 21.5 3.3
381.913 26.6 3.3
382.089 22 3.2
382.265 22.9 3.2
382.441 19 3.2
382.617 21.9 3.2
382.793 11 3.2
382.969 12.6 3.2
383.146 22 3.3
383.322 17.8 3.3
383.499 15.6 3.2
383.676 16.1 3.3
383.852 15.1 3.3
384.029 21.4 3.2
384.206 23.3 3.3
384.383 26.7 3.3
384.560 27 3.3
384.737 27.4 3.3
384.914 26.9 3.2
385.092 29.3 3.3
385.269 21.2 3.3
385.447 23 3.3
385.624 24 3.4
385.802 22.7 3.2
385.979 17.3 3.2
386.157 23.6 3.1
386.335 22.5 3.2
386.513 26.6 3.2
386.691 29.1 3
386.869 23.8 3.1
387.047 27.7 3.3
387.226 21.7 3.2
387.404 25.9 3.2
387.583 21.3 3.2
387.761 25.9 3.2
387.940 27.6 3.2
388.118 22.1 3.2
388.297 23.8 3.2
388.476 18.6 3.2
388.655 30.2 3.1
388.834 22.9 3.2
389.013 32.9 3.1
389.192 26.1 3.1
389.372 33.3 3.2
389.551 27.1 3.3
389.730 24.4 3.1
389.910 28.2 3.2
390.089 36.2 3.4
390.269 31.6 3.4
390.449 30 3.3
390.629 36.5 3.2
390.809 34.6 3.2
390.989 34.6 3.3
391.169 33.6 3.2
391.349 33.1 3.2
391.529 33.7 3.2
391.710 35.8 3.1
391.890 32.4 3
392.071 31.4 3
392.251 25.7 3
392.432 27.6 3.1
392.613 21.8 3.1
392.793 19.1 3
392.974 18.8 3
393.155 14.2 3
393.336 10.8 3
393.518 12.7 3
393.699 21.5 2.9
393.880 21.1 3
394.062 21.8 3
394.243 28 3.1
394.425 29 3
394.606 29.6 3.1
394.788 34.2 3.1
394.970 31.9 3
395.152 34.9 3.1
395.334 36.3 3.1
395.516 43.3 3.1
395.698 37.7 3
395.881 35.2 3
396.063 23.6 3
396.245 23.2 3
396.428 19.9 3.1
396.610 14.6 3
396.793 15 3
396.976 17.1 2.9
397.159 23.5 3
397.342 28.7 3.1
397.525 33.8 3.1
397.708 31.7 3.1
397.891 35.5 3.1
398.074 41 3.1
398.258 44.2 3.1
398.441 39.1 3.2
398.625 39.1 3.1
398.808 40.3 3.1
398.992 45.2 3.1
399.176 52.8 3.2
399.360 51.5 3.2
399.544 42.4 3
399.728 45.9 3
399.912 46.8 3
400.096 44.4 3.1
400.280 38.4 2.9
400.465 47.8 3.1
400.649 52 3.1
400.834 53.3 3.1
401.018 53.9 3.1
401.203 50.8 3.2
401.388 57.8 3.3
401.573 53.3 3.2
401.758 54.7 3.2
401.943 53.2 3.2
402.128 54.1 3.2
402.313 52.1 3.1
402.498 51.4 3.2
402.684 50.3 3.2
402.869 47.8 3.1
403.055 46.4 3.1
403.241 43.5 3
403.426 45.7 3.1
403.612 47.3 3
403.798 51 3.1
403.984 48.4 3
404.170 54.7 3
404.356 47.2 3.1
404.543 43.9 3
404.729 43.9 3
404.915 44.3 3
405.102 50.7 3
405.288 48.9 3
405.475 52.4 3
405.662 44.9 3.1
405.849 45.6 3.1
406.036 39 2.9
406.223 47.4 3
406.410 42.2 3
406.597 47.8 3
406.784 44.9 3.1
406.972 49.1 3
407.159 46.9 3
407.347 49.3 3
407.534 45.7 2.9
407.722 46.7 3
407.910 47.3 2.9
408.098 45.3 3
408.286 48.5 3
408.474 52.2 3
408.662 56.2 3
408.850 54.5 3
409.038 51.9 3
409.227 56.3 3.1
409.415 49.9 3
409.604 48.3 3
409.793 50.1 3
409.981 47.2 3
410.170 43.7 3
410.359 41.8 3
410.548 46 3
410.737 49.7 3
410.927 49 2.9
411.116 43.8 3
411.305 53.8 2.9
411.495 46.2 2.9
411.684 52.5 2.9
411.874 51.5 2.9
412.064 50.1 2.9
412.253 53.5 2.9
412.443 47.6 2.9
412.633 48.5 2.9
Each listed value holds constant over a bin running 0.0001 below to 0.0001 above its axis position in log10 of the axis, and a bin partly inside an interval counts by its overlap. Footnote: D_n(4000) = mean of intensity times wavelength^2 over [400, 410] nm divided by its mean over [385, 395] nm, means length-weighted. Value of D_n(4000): 2.01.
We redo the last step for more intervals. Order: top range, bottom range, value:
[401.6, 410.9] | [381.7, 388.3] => 2.39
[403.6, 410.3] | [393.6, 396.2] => 1.68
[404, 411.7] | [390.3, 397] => 1.89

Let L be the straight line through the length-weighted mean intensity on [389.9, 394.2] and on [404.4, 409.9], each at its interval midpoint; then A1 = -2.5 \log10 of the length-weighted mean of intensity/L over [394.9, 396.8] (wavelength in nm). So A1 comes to 0.10 mag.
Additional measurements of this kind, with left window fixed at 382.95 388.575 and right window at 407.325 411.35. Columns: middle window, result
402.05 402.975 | -0.228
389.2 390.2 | -0.087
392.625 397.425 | 0.317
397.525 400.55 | -0.135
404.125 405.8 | -0.084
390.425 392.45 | -0.124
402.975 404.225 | -0.129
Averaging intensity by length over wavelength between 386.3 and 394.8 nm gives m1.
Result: 26.6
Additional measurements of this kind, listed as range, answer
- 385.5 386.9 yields 23.7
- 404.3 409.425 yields 47.9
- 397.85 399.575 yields 43.4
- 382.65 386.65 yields 21.6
